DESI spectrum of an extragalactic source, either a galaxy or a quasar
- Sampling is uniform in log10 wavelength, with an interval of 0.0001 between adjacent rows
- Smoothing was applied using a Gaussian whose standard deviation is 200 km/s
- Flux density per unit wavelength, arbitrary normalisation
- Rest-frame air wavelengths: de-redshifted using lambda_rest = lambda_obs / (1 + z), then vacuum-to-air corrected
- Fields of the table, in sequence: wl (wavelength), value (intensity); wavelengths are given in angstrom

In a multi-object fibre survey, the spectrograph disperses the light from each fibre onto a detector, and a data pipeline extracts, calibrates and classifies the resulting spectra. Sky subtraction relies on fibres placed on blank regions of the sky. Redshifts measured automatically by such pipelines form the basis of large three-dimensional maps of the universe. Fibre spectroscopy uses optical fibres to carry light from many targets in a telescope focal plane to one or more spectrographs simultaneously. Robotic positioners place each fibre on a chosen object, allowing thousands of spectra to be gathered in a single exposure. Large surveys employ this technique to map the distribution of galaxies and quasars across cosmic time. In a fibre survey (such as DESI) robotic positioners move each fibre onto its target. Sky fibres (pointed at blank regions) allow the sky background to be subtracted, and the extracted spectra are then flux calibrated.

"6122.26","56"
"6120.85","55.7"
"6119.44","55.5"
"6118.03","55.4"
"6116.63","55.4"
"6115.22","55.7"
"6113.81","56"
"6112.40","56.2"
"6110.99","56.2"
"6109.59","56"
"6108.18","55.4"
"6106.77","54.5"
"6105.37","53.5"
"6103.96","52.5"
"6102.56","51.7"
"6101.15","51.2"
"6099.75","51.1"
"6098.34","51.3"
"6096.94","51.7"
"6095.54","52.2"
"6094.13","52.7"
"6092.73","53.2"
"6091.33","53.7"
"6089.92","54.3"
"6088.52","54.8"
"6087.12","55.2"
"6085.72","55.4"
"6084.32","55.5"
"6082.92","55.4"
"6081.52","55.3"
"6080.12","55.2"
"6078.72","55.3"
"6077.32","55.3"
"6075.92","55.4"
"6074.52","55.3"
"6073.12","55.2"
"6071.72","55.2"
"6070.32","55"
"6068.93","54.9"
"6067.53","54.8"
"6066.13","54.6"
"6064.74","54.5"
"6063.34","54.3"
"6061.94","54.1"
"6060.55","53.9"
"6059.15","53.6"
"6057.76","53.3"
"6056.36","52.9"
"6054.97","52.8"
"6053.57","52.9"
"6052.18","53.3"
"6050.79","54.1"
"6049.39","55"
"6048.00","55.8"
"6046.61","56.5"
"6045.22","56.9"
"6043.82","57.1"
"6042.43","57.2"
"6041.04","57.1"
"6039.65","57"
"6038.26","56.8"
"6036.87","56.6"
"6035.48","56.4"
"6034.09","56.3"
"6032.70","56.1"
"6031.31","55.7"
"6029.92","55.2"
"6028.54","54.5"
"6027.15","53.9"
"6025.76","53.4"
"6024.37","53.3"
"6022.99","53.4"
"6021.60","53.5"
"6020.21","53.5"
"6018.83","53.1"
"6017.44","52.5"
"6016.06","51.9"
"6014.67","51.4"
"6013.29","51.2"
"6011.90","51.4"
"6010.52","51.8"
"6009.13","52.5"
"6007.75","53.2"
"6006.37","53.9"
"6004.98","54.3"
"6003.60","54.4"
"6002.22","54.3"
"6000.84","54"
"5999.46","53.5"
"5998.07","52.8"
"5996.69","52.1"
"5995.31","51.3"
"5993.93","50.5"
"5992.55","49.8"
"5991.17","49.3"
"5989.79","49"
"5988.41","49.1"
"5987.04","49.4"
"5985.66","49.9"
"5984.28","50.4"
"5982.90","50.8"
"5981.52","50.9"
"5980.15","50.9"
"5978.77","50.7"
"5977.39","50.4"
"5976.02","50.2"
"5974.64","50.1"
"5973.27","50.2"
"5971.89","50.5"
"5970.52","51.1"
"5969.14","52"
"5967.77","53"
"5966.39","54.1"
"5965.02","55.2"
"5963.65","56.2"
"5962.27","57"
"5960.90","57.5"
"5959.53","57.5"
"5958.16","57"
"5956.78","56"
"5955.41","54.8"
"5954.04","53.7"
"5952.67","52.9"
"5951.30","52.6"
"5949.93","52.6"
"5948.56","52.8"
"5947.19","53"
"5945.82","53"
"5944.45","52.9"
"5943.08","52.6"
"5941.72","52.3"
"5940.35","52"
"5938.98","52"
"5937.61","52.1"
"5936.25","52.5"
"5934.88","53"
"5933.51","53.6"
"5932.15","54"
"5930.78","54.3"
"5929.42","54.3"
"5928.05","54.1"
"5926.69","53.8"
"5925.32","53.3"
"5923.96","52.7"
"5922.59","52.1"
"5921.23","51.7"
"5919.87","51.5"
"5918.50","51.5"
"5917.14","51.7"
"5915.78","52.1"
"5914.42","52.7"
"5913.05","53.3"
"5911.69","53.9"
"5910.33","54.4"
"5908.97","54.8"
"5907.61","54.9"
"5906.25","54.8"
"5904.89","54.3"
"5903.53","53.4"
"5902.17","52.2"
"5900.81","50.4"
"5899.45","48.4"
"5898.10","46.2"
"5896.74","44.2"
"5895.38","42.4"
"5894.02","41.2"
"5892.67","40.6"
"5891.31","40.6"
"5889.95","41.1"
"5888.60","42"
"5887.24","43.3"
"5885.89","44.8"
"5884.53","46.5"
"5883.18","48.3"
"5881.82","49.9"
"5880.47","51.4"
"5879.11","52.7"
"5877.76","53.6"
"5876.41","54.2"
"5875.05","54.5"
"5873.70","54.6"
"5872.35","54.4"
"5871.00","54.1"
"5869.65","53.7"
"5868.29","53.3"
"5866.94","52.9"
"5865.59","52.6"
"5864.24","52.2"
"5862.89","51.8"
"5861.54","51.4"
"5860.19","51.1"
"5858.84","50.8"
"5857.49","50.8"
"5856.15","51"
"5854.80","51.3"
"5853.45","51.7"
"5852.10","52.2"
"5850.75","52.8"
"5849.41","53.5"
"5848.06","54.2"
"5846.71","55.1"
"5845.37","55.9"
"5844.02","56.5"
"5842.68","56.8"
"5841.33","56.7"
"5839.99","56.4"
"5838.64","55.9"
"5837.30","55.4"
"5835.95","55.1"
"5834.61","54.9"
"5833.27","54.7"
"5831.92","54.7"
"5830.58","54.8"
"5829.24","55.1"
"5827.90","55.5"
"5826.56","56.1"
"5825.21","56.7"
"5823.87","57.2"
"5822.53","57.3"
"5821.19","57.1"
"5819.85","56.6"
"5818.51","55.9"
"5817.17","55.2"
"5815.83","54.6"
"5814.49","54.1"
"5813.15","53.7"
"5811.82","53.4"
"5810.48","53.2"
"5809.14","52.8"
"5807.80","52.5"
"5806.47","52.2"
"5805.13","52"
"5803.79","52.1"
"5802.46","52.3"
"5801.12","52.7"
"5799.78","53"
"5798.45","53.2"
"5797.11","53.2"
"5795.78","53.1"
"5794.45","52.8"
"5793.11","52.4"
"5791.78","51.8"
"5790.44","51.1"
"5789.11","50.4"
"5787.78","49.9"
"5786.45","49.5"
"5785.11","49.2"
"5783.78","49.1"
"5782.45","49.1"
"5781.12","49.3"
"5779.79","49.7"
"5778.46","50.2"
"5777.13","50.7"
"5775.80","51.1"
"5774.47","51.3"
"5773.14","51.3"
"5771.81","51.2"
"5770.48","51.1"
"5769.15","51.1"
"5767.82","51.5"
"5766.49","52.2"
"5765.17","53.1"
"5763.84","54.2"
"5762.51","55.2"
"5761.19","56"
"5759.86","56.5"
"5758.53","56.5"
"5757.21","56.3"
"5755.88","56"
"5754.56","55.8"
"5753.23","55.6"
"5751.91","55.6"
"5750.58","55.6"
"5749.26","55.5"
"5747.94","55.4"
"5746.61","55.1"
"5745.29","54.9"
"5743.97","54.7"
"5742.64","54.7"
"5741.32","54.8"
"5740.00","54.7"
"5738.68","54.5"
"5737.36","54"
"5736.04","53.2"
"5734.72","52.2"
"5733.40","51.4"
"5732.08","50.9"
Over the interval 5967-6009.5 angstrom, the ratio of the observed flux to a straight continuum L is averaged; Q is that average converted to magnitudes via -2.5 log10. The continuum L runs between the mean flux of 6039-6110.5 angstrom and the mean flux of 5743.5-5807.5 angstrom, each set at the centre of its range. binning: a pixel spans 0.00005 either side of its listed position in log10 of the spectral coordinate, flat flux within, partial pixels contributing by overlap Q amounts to 0.05 mag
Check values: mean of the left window 52.7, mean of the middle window 51.4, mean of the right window 54.4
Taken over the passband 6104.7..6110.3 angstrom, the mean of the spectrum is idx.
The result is 54.9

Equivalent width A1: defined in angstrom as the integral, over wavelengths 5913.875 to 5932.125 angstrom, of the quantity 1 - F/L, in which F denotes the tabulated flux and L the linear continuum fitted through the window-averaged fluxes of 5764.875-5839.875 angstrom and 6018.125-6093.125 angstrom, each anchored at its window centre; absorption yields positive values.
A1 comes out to 0.4 angstrom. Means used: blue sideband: 53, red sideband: 54.9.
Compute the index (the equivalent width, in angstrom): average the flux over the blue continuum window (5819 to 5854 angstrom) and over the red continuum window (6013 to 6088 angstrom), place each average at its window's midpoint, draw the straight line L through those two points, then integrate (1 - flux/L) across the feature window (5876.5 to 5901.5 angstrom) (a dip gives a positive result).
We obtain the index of 4.1 angstrom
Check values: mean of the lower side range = 55.4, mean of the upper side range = 54.7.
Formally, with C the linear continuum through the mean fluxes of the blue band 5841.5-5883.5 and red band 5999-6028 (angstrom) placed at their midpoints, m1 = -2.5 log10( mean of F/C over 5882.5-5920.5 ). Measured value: 0.09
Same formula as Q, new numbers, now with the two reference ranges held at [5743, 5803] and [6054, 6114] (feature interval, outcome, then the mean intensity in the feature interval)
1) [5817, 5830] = -0.07 mag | 56.3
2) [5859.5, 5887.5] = 0.03 mag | 51.6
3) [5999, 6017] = 0.02 mag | 52.9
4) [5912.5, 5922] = 0.03 mag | 52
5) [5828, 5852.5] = -0.04 mag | 55.1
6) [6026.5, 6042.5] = -0.04 mag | 56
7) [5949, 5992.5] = 0.03 mag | 52.4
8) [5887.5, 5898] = 0.26 mag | 42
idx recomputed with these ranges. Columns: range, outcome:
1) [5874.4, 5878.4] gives 54.1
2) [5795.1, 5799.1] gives 53.2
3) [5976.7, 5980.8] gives 50.7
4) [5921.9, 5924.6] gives 52.3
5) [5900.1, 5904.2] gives 51.9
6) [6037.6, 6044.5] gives 57.1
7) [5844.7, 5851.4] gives 54.4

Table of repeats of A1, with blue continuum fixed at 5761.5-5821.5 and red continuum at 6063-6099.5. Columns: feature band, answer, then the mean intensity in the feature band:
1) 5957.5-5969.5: -0.5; 55.6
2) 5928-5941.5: 0.1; 53.1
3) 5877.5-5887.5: 0.8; 48.8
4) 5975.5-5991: 1.0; 50.1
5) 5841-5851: -0.5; 55.3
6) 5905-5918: -0.1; 53.6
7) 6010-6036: 0.2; 53.6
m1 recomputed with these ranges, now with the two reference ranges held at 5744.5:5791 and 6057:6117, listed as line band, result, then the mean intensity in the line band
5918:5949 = 0.01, 52.8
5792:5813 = 0.00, 52.7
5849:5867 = 0.03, 51.8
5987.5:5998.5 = 0.07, 50.5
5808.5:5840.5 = -0.04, 55.3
